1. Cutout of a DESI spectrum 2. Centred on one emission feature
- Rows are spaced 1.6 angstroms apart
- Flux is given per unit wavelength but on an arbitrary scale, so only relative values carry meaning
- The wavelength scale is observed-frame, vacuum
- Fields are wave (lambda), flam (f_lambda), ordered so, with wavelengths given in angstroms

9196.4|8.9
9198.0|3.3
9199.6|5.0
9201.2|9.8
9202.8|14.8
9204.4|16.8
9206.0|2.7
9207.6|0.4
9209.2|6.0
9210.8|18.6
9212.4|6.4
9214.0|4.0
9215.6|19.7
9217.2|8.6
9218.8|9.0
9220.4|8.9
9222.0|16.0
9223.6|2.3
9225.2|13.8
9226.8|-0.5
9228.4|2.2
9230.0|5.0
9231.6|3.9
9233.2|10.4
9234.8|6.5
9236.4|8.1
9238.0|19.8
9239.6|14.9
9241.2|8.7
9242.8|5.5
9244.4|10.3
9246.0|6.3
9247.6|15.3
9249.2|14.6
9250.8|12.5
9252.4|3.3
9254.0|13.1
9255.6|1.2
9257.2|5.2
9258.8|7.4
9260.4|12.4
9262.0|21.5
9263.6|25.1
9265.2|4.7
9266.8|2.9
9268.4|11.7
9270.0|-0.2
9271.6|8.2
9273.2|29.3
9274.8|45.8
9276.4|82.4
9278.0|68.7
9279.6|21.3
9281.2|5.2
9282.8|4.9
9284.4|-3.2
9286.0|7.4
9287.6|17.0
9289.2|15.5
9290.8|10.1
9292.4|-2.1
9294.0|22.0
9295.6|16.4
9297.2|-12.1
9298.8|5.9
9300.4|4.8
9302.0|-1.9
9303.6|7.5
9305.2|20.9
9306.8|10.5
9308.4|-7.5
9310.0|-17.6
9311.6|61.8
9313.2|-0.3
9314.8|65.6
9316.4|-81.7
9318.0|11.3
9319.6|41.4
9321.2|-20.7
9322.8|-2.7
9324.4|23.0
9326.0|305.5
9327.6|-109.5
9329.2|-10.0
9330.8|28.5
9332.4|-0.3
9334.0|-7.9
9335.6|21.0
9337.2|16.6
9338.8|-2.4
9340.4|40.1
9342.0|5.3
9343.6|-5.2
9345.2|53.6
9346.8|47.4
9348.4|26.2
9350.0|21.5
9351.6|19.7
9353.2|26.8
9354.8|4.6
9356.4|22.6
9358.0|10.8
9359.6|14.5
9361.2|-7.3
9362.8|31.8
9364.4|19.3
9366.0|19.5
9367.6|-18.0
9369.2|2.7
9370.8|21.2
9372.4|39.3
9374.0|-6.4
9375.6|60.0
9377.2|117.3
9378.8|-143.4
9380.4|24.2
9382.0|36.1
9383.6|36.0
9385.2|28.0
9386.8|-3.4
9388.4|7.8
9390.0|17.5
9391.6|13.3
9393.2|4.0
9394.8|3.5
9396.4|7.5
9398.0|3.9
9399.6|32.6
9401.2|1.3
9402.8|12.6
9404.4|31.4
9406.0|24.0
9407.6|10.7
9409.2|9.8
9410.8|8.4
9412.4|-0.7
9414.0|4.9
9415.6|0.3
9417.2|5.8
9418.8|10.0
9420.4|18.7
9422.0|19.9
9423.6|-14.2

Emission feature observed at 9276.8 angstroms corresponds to [O III]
